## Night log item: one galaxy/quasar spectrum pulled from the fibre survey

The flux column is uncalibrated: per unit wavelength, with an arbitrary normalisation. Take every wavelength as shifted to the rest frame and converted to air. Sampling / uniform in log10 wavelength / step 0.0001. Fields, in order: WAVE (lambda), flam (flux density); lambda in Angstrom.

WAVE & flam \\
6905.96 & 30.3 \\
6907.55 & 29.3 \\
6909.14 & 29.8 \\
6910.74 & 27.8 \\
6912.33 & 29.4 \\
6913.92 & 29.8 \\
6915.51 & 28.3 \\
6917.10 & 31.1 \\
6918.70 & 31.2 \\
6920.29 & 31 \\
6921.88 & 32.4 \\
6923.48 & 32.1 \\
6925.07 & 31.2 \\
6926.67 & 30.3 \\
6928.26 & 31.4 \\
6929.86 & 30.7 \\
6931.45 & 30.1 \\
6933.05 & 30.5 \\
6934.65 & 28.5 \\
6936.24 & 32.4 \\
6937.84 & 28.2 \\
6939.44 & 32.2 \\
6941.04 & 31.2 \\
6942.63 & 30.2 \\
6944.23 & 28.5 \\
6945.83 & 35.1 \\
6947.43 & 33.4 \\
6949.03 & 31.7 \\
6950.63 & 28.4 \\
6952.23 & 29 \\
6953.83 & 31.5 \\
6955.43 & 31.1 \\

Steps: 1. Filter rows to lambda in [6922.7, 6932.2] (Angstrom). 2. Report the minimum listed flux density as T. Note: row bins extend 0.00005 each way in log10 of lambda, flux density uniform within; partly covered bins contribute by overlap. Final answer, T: 30.1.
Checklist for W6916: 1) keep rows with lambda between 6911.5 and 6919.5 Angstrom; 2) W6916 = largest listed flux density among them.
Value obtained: 31.2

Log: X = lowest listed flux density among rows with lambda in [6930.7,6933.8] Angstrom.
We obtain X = 30.1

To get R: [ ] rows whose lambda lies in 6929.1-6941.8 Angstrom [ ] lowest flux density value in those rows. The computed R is 28.2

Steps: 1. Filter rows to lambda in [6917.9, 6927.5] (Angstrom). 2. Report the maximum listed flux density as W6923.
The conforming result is 32.4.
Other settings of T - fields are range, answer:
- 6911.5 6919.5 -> 28.3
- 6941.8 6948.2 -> 28.5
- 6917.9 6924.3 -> 31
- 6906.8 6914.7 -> 27.8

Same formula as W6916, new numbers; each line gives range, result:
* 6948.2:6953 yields 31.7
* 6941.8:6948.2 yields 35.1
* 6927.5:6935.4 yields 31.4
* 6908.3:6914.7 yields 29.8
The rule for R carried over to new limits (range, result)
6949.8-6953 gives 28.4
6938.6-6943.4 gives 30.2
